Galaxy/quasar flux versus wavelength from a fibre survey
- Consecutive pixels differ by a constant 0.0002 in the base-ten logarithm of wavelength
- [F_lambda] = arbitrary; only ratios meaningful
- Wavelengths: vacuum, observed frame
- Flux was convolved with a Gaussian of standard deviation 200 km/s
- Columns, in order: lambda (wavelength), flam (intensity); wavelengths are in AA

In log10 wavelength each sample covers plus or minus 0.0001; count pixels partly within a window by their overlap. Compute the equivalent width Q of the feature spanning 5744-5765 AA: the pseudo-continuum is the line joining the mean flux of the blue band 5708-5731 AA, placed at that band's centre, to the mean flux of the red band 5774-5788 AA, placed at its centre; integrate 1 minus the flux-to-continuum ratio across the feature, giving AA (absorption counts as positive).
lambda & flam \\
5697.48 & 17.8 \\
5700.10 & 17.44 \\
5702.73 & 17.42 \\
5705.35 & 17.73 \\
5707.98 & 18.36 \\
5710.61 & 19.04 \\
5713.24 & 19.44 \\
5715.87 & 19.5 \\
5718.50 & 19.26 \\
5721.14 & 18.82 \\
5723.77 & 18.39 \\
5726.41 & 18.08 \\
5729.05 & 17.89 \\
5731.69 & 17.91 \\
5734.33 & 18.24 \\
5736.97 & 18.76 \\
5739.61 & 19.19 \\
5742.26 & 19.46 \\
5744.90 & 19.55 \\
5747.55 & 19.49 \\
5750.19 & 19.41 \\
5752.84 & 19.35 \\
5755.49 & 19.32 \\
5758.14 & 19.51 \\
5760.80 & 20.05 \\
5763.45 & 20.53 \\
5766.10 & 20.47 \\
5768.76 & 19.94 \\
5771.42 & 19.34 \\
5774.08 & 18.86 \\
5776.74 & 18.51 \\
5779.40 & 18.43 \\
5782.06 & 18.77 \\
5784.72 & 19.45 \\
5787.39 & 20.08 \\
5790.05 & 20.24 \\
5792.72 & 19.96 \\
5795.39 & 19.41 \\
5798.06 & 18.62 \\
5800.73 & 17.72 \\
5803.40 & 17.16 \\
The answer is -0.9 AA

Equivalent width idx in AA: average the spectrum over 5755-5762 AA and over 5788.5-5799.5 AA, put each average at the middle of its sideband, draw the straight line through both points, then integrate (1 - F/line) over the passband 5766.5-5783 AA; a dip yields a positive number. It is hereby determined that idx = 0.45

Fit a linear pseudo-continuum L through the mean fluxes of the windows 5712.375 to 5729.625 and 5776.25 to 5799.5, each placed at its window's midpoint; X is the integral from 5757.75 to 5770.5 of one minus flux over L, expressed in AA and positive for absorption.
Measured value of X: -0.7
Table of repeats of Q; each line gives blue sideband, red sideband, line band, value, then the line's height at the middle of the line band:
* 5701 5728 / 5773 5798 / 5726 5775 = -0.83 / 18.9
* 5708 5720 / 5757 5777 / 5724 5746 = 0.89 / 19.4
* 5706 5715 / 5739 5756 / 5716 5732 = 0.48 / 19.1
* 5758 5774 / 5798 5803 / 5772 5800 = -0.73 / 18.7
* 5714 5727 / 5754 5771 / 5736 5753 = 0.13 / 19.5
